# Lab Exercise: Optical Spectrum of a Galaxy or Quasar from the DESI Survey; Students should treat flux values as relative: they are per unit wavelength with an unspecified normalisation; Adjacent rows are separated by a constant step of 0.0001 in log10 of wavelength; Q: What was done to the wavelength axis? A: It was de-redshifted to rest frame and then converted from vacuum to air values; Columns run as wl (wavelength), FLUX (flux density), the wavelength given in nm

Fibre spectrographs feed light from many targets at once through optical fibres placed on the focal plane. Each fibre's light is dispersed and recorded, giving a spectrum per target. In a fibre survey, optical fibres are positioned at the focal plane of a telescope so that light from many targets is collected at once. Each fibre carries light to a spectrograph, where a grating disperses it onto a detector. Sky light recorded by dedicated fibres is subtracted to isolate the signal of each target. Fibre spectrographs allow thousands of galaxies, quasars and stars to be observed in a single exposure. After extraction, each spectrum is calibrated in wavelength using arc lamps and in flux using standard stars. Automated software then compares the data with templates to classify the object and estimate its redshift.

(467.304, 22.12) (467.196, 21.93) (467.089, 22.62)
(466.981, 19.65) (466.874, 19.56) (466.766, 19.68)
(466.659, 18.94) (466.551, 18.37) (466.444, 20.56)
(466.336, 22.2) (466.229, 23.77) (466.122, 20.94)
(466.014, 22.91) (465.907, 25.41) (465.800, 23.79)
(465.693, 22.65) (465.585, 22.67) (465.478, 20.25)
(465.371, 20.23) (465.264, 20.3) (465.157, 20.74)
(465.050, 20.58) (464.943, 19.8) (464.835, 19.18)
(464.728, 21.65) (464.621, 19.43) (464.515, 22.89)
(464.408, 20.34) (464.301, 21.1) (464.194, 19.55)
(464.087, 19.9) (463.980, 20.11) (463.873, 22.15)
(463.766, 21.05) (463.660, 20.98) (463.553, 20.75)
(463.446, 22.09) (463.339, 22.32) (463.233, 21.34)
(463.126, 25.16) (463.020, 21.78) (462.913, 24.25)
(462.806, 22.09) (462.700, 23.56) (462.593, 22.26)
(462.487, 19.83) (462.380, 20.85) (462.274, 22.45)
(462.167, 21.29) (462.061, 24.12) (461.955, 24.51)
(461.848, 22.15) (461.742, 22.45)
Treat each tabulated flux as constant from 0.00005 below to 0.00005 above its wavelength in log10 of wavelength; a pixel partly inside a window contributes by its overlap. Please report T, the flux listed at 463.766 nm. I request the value 21.05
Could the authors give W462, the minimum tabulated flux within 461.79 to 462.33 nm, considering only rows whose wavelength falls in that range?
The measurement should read 21.29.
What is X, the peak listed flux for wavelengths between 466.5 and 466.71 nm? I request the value 18.94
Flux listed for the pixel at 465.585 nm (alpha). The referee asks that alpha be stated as 22.67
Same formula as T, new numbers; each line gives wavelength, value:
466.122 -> 20.94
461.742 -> 22.45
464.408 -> 20.34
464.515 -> 22.89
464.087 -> 19.9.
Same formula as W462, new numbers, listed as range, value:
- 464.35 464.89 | 19.18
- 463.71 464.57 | 19.55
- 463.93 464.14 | 19.9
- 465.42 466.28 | 20.25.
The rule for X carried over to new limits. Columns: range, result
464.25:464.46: 21.1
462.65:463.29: 25.16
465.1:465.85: 23.79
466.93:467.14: 22.62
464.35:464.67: 22.89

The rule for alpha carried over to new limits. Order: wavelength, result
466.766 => 19.68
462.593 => 22.26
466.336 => 22.2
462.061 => 24.12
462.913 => 24.25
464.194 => 19.55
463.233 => 21.34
